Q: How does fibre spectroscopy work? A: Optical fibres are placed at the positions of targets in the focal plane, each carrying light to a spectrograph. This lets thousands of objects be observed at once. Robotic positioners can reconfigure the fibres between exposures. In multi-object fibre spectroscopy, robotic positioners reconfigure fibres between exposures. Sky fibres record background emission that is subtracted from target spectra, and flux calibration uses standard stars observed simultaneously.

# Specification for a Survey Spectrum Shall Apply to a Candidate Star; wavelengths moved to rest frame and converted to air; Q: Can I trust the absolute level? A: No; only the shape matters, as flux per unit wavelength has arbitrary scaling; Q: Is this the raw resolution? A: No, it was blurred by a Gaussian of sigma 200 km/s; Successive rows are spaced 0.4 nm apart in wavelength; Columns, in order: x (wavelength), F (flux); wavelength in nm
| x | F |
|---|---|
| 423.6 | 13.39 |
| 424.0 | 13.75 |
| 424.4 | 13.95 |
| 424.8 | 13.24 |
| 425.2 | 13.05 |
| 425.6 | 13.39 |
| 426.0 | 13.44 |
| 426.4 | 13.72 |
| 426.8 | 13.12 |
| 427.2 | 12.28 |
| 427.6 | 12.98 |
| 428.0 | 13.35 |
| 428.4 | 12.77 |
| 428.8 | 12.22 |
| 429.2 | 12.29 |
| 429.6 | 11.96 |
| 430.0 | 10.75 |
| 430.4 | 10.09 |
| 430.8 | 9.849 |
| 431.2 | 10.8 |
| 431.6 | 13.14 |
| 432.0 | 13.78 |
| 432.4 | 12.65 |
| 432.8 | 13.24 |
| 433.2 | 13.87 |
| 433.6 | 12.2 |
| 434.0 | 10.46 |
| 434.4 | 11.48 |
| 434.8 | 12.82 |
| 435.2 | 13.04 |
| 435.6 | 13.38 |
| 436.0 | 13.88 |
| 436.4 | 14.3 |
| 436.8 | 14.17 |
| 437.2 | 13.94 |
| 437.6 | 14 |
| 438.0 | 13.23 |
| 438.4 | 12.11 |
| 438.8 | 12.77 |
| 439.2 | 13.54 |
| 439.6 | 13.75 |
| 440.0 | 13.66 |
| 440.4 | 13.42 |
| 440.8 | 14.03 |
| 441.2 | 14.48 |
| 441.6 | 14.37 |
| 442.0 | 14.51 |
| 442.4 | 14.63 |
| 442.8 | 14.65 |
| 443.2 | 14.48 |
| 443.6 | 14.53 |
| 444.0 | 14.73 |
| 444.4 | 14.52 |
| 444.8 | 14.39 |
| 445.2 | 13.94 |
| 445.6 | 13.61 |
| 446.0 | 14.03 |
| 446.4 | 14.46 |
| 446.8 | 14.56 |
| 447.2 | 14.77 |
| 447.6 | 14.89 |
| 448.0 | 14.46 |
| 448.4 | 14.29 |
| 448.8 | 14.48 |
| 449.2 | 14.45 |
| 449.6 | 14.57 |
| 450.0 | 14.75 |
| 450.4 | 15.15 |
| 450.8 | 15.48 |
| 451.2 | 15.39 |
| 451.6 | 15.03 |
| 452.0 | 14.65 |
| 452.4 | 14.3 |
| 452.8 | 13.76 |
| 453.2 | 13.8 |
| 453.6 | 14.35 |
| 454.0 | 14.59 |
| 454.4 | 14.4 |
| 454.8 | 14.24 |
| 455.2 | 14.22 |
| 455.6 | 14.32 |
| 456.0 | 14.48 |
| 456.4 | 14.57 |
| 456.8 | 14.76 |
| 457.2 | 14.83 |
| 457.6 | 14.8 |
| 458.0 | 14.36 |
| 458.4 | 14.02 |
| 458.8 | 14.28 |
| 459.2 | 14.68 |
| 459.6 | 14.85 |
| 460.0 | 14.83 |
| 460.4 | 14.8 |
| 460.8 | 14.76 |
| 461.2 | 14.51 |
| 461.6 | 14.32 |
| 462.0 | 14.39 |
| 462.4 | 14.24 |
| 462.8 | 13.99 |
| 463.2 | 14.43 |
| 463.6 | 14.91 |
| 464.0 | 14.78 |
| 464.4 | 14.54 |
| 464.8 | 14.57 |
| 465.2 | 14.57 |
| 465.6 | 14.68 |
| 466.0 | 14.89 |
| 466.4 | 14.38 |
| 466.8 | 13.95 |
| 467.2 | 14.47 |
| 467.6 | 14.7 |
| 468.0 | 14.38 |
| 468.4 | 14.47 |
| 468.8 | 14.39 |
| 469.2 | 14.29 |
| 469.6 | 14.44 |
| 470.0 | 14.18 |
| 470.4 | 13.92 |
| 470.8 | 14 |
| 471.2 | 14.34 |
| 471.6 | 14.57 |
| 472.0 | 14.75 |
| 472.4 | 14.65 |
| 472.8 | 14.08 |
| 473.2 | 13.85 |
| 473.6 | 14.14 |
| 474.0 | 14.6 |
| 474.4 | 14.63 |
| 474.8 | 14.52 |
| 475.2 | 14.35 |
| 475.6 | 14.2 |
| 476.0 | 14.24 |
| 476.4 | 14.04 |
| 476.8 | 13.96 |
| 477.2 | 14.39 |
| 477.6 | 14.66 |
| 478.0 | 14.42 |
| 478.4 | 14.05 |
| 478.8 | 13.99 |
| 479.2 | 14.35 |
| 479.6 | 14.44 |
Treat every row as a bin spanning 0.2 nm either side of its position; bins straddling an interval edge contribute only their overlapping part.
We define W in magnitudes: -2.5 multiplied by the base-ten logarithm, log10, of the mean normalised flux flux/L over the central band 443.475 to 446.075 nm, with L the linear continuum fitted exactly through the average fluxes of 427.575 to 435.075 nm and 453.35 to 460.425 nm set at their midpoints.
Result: -0.069 mag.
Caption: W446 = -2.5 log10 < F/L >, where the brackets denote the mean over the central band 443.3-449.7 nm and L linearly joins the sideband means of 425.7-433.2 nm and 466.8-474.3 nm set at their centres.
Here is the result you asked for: -0.09 mag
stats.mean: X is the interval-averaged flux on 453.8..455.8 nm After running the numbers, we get 14.4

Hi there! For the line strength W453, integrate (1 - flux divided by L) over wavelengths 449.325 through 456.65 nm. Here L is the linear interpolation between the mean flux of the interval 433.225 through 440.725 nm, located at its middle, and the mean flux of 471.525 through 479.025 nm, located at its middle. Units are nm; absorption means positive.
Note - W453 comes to -0.49 nm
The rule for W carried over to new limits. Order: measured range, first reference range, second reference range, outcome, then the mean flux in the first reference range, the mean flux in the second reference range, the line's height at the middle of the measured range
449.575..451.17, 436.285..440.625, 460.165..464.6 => -0.08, 13.5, 14.5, 14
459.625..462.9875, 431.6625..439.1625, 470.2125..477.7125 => -0.05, 13.1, 14.3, 13.9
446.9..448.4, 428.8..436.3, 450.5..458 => -0.06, 12.2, 14.6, 13.8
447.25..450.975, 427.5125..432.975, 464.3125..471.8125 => -0.11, 12.1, 14.4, 13.3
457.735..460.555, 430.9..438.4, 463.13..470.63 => -0.03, 13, 14.5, 14.1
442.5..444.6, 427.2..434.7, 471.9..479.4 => -0.15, 12.1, 14.3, 12.7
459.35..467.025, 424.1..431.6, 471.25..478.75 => -0.05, 12.4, 14.3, 13.9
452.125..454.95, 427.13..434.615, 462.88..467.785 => -0.04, 12.1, 14.6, 13.7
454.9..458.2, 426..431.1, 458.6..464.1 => -0.03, 12.1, 14.6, 14.2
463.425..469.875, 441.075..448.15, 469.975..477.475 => -0.01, 14.4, 14.3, 14.3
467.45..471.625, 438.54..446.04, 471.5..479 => 0.00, 14.1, 14.3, 14.3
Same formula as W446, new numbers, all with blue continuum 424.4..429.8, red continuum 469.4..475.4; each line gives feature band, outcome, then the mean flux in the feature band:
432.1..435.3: 0.06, 12.5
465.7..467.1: -0.02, 14.4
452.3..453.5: -0.02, 14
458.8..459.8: -0.06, 14.7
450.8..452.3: -0.10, 15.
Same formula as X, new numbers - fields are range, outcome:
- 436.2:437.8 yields 14.1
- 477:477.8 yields 14.5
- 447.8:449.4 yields 14.4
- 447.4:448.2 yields 14.7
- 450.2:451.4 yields 15.3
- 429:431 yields 11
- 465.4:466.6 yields 14.7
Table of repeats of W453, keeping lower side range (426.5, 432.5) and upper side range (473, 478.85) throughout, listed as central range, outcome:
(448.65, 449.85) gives -0.13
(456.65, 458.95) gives -0.18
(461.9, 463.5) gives -0.07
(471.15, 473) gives -0.05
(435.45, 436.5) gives -0.12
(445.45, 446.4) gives -0.08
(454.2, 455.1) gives -0.07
